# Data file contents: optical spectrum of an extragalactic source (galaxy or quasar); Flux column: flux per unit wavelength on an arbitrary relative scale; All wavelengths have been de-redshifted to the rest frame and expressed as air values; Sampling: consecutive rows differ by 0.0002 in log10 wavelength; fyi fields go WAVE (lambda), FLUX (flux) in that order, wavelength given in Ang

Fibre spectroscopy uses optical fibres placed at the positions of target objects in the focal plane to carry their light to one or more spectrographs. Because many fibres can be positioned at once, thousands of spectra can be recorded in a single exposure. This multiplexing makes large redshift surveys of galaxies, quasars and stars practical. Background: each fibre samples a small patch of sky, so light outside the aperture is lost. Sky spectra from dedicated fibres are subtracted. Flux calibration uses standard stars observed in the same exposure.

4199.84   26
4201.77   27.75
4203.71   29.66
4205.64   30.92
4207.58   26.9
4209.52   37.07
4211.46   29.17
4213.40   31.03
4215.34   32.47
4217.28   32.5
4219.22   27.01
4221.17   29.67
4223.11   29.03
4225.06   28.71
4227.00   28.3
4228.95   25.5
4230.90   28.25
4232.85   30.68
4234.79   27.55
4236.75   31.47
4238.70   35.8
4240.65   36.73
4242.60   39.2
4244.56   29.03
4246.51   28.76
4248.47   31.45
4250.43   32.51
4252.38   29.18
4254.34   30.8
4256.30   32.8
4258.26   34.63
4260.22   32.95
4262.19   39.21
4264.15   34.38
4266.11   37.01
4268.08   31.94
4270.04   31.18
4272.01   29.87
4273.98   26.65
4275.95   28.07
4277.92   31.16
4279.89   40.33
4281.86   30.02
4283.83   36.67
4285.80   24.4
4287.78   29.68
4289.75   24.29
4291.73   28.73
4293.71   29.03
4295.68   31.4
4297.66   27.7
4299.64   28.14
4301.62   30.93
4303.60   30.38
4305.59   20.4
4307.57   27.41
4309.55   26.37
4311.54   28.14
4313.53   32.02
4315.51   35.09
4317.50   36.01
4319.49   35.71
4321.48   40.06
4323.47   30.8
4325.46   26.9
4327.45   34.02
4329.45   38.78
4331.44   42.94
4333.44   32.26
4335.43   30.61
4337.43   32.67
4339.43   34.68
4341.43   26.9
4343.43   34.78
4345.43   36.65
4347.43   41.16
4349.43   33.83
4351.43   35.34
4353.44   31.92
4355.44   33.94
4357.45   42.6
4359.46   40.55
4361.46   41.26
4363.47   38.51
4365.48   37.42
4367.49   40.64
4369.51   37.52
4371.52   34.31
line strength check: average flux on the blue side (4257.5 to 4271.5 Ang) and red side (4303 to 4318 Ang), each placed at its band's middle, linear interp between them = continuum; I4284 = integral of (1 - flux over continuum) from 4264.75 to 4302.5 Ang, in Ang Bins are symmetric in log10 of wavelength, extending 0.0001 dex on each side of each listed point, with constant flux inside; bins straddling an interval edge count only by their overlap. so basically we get 2.1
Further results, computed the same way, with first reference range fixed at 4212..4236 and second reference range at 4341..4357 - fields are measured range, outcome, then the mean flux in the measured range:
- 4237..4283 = -2.9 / 32.8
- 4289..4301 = 1.5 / 28.4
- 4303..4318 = 1.8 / 29.2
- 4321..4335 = -0.3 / 34.8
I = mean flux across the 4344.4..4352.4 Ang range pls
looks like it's 36.8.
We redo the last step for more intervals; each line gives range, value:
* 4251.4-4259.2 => 31.9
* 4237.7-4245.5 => 35.2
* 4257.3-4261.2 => 33.8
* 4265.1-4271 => 33.4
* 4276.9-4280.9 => 35.7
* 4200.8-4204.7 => 28.8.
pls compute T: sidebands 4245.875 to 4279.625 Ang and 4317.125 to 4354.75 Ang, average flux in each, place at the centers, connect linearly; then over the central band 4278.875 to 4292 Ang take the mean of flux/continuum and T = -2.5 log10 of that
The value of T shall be 0.07 mag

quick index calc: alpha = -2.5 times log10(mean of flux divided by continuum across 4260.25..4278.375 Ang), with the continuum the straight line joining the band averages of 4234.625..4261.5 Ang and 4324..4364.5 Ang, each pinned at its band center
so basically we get 0.03 mag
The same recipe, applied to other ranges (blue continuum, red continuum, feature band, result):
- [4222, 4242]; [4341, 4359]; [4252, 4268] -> -0.076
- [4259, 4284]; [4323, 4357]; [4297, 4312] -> 0.220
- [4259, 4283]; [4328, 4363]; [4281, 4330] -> 0.128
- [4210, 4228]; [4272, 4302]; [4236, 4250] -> -0.114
